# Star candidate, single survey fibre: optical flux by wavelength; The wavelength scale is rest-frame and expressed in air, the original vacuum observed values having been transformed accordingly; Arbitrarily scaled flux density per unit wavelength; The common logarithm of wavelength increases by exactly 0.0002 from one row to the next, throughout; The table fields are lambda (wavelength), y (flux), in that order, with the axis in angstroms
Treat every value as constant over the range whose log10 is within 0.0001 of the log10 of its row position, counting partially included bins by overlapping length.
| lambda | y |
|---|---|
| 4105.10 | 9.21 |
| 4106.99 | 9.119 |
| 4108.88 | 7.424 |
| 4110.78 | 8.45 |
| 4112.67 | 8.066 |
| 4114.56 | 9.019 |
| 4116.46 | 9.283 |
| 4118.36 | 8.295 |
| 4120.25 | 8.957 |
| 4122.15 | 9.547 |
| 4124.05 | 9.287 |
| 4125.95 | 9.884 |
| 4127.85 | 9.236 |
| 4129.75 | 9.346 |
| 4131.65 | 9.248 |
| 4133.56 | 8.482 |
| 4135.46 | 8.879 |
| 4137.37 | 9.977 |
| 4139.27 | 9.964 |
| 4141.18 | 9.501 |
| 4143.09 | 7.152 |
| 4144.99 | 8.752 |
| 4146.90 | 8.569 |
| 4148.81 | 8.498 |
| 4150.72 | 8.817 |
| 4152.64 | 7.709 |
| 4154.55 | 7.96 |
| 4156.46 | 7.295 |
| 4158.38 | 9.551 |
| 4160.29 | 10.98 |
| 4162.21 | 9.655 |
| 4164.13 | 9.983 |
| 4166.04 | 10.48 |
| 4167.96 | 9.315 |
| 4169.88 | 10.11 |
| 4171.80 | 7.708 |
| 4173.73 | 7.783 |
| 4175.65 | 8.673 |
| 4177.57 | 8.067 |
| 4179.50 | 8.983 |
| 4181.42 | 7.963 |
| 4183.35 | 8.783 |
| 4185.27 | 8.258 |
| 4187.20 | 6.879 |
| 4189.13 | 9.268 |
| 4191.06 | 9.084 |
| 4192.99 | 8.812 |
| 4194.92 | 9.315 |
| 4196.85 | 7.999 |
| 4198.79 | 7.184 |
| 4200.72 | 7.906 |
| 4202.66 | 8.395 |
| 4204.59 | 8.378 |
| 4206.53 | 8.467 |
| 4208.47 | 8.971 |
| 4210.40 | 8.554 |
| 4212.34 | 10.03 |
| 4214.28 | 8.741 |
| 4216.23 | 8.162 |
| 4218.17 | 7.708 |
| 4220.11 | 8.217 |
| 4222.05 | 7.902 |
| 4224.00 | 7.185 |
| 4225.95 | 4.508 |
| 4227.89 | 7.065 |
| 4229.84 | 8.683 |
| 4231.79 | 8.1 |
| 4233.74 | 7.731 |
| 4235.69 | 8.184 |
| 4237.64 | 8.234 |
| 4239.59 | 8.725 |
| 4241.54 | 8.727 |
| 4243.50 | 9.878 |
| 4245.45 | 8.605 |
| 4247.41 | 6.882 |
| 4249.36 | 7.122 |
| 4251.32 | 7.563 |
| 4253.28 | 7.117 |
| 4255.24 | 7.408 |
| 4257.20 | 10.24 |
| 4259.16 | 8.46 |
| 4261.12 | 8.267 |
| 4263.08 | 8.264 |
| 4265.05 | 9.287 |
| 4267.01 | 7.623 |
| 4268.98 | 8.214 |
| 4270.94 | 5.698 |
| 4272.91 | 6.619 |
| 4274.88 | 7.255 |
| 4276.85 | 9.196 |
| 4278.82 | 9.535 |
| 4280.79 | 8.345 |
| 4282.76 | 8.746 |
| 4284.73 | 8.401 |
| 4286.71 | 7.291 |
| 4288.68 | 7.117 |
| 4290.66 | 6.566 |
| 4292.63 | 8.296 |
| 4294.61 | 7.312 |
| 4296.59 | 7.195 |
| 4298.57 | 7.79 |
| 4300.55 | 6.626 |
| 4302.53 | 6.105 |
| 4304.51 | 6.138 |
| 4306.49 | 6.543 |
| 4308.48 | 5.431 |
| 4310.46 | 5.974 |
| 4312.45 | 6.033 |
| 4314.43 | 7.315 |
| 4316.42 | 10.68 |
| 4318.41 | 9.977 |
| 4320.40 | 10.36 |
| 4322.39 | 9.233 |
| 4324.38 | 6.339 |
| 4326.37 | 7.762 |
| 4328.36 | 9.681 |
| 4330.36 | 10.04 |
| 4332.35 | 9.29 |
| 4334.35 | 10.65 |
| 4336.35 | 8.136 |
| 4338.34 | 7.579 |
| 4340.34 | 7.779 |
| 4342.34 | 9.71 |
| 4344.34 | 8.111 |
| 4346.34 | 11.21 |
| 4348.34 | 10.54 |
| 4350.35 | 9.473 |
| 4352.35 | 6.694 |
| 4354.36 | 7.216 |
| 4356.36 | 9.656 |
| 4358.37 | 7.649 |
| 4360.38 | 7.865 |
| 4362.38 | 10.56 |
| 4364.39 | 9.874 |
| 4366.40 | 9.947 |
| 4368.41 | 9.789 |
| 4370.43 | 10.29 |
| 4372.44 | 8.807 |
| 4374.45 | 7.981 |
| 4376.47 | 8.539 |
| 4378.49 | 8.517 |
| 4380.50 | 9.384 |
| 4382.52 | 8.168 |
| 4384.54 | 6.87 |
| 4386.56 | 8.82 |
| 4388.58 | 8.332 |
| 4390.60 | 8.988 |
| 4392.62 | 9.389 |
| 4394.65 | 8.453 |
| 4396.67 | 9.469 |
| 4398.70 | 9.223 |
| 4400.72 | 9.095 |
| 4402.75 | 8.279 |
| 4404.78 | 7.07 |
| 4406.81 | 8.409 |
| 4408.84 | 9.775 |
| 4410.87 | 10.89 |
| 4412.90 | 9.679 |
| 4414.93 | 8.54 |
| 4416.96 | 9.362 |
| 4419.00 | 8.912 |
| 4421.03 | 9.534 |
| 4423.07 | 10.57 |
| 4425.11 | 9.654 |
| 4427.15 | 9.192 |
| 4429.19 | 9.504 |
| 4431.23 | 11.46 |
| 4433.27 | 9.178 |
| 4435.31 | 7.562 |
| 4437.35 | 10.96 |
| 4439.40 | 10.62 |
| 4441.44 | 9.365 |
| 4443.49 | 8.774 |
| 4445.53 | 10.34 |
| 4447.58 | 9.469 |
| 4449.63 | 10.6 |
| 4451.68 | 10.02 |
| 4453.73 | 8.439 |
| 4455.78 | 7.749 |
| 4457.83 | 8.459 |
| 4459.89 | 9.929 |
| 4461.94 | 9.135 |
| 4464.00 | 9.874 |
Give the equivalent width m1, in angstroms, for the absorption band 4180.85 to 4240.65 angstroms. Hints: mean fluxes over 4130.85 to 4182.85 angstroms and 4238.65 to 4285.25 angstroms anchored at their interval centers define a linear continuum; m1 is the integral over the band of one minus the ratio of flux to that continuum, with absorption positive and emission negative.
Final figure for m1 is 2.4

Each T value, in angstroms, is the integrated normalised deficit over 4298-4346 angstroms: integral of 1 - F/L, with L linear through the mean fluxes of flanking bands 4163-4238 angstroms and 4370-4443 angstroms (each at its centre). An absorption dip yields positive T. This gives 3.88 angstroms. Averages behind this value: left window 8.35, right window 9.12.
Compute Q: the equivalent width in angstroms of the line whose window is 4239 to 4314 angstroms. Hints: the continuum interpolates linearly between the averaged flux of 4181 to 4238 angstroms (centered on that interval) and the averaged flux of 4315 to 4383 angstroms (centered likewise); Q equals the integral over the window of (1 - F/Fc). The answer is 8.1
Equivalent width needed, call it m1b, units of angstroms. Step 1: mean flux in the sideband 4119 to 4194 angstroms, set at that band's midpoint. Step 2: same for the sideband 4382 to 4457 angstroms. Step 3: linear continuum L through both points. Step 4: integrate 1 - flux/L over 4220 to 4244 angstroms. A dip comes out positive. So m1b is 3.0 angstroms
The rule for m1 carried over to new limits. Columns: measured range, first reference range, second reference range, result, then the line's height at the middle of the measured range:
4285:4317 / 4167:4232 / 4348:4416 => 5.93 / 8.61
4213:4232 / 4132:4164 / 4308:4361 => 2.42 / 8.76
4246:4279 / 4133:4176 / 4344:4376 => 4.17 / 9.04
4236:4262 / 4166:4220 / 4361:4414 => 1.27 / 8.67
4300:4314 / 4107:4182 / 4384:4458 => 4.54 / 9.1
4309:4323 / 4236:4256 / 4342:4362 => 0.30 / 8.57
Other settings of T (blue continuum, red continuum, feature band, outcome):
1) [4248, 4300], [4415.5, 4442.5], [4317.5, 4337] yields -1.6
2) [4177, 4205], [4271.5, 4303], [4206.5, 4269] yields -1.0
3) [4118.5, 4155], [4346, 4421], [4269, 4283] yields 1.7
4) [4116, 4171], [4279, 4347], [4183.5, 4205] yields 1.2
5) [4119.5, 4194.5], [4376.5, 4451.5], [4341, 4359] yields 0.5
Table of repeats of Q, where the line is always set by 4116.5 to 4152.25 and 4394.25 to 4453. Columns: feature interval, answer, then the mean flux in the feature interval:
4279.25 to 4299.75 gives 3.3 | 7.75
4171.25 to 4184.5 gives 1.1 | 8.3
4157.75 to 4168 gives -1.2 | 10.1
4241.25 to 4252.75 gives 1.4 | 8.05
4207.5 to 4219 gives 0.5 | 8.71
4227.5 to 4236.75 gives 1.2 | 8.01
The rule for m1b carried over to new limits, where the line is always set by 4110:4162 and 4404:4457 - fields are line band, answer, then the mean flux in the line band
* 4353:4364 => 0.86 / 8.6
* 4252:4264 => 1.14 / 8.28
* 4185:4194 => 0.54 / 8.48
